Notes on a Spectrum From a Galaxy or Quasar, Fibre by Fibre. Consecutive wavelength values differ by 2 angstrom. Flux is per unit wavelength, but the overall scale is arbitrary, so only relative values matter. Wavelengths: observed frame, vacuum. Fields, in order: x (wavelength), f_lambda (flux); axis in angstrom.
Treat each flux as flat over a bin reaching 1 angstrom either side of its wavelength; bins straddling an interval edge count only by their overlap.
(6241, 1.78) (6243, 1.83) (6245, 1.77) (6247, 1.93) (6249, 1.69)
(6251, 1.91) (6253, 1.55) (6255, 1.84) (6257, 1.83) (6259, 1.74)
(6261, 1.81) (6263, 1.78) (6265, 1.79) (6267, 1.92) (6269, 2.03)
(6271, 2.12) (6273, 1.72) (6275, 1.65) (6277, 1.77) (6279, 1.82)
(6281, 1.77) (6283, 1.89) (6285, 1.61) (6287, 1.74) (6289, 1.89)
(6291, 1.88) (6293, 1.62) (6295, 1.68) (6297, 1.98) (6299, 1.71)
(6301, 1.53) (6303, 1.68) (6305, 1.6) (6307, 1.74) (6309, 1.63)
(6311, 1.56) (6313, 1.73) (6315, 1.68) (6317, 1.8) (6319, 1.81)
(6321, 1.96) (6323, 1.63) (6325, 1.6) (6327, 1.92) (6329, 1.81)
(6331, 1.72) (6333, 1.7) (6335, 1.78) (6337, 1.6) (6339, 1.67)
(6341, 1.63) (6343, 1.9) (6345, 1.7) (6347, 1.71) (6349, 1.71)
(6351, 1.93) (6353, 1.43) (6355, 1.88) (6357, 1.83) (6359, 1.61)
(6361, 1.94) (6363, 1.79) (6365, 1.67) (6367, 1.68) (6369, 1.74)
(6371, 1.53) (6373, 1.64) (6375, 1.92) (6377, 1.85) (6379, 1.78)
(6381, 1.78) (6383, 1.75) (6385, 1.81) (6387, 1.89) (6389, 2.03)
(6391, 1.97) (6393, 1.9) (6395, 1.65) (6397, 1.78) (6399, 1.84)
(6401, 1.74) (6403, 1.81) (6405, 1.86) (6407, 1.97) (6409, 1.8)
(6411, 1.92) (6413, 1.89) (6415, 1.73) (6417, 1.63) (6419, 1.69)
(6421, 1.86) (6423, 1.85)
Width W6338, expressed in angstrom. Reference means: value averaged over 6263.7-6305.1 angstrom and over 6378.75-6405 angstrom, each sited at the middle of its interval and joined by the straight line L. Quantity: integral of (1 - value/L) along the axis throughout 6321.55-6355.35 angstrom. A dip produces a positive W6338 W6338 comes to 1.5 angstrom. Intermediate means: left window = 1.78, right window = 1.83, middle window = 1.72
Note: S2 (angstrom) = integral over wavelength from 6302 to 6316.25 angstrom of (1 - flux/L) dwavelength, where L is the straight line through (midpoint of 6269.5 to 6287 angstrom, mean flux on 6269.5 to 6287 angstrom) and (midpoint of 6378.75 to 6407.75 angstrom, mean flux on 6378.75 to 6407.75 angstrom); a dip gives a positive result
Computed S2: 1.1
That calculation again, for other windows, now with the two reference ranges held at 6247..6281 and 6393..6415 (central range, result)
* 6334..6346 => 0.7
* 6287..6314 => 1.6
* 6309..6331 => 0.9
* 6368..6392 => 0.2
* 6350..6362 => 0.3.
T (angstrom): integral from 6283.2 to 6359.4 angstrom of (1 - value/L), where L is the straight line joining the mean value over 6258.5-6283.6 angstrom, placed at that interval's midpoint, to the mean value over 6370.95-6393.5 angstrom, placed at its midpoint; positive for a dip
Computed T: 4.3 angstrom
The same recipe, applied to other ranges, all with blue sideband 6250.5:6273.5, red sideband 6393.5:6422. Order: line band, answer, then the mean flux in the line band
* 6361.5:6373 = 0.8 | 1.69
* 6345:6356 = 0.5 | 1.73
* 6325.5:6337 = 0.4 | 1.76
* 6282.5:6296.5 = 0.5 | 1.76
